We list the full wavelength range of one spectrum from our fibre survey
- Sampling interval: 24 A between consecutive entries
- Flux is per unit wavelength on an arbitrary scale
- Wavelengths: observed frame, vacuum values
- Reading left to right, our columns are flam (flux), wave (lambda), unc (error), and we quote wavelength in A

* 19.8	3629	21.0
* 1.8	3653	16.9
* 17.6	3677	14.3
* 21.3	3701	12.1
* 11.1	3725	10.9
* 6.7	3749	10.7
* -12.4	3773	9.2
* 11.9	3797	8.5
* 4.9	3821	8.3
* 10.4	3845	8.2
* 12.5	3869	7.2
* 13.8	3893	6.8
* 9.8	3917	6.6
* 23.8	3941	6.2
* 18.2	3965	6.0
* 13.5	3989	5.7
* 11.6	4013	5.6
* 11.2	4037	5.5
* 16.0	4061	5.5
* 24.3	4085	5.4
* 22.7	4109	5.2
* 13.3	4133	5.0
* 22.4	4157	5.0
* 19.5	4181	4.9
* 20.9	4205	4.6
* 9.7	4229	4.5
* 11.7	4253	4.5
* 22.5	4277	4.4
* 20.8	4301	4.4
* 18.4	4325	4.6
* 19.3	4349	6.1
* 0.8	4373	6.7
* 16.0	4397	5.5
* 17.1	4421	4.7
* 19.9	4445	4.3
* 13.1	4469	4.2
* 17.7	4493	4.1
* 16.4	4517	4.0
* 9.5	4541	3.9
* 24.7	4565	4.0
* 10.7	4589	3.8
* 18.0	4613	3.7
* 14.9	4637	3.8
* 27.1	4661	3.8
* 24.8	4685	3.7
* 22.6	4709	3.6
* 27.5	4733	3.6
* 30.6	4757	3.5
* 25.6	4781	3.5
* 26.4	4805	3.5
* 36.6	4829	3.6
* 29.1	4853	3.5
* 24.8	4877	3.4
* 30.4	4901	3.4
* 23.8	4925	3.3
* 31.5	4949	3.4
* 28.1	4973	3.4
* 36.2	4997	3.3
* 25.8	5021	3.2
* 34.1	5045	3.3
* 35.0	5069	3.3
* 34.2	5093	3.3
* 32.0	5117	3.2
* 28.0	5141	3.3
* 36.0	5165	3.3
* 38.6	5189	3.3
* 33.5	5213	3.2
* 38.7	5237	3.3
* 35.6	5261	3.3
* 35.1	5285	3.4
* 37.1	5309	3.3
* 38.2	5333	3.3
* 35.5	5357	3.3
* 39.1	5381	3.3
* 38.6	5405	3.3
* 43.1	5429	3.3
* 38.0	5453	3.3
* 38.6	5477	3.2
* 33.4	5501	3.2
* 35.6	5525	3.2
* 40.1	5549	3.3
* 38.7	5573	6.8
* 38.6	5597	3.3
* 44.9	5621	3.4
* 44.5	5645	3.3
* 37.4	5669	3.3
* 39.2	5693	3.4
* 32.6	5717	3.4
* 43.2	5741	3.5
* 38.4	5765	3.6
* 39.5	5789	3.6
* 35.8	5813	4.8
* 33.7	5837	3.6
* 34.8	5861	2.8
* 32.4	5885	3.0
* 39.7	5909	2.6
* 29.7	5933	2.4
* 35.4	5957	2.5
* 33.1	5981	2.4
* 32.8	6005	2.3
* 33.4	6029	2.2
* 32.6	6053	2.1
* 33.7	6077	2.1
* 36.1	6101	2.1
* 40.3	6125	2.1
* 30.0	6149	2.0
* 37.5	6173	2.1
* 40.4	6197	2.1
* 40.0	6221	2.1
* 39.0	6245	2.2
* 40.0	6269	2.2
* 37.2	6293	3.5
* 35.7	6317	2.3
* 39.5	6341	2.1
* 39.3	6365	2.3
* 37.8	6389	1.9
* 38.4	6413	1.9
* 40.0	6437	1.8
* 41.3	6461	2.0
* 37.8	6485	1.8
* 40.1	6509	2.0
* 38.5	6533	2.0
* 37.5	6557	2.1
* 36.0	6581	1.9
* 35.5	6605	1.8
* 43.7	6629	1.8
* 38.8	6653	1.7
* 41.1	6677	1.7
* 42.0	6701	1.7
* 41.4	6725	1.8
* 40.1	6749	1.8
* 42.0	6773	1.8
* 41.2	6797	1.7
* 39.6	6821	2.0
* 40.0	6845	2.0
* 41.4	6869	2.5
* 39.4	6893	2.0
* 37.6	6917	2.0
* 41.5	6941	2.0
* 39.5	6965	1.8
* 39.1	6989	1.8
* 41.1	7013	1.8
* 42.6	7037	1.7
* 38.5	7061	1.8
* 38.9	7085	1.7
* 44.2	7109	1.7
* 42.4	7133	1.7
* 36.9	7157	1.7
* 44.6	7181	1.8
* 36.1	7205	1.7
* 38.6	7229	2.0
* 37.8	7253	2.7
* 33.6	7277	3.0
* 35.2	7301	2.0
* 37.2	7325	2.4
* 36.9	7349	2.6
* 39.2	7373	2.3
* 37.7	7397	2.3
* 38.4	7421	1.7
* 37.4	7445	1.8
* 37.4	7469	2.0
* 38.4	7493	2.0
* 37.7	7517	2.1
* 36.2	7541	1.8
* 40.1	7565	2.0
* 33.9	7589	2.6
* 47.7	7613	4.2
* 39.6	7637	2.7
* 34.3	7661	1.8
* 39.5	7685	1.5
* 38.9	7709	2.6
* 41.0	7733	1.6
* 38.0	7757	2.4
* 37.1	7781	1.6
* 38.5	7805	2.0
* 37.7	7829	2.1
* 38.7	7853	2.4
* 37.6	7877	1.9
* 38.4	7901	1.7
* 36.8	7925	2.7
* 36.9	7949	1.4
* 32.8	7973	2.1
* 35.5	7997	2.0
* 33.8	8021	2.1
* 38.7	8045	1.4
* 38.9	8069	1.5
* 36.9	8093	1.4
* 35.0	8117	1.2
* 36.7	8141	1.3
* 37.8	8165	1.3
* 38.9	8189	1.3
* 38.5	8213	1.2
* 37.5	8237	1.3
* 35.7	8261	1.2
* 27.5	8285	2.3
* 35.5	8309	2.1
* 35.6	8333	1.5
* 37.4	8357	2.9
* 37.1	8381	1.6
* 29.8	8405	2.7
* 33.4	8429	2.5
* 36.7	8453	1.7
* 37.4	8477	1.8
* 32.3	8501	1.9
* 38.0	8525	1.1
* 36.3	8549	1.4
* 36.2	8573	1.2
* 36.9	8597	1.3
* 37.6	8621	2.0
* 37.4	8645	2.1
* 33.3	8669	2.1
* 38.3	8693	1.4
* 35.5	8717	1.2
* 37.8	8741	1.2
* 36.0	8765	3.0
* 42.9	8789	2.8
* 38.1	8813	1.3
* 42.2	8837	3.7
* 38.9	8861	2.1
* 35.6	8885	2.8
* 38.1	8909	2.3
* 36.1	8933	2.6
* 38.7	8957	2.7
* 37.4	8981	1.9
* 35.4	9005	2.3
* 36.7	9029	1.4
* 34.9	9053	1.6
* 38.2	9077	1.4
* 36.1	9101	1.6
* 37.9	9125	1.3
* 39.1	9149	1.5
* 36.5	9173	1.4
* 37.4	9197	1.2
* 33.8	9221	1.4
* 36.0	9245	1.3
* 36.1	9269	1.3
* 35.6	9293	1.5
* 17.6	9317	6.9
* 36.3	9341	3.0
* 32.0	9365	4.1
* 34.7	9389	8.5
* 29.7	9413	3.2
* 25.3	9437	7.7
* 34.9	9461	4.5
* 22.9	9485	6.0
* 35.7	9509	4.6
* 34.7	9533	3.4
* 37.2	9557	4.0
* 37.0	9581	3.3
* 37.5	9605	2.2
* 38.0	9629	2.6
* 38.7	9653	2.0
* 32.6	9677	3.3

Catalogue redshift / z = 0.17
